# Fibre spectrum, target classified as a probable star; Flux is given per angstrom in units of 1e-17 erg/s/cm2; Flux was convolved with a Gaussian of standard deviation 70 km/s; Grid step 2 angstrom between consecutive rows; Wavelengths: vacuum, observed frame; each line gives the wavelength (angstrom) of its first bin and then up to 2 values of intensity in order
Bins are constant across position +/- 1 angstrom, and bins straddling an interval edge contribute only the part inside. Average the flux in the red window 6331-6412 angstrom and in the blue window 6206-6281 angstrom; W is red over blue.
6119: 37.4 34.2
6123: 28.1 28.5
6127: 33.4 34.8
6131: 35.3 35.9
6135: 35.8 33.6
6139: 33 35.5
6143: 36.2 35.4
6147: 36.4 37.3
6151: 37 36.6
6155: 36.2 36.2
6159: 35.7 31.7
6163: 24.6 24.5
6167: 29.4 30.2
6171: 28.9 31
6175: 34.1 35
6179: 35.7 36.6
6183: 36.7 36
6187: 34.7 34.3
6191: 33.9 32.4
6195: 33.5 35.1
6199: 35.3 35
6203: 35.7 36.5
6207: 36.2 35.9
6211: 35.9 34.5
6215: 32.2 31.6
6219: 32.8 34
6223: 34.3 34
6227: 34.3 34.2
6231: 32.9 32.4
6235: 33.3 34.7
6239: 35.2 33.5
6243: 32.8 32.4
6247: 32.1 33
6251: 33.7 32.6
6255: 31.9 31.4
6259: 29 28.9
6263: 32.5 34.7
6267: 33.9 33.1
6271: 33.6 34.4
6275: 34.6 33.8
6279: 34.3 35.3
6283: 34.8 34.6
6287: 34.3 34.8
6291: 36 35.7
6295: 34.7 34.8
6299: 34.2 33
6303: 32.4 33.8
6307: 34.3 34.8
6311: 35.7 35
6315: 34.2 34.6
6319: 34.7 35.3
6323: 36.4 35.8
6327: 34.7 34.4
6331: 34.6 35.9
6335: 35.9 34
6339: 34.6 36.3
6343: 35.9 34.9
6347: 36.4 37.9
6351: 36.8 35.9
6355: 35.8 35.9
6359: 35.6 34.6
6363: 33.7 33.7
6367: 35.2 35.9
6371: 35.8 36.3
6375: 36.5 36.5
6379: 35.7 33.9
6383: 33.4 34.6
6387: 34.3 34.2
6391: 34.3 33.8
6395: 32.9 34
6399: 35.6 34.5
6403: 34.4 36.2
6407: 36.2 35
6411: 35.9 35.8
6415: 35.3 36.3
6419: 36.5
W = 1.1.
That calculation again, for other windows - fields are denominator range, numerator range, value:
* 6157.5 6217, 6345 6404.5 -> 1.05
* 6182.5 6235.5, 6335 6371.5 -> 1.03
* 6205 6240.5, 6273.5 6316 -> 1.01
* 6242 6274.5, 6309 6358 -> 1.09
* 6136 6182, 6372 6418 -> 1.05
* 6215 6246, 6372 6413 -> 1.04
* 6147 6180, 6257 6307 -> 1.03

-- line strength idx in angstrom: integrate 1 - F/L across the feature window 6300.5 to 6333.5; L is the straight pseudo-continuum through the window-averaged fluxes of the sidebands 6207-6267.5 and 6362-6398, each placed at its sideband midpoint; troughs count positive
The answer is -0.6 angstrom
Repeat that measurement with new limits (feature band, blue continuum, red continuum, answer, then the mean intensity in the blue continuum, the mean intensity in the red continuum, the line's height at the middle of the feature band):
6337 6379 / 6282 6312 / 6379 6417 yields -1.2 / 34.5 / 34.8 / 34.7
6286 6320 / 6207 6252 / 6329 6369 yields 0.2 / 33.7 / 35.4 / 34.8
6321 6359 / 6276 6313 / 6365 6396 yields -1.1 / 34.5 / 34.8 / 34.7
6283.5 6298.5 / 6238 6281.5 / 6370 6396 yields -0.7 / 33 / 34.8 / 33.5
